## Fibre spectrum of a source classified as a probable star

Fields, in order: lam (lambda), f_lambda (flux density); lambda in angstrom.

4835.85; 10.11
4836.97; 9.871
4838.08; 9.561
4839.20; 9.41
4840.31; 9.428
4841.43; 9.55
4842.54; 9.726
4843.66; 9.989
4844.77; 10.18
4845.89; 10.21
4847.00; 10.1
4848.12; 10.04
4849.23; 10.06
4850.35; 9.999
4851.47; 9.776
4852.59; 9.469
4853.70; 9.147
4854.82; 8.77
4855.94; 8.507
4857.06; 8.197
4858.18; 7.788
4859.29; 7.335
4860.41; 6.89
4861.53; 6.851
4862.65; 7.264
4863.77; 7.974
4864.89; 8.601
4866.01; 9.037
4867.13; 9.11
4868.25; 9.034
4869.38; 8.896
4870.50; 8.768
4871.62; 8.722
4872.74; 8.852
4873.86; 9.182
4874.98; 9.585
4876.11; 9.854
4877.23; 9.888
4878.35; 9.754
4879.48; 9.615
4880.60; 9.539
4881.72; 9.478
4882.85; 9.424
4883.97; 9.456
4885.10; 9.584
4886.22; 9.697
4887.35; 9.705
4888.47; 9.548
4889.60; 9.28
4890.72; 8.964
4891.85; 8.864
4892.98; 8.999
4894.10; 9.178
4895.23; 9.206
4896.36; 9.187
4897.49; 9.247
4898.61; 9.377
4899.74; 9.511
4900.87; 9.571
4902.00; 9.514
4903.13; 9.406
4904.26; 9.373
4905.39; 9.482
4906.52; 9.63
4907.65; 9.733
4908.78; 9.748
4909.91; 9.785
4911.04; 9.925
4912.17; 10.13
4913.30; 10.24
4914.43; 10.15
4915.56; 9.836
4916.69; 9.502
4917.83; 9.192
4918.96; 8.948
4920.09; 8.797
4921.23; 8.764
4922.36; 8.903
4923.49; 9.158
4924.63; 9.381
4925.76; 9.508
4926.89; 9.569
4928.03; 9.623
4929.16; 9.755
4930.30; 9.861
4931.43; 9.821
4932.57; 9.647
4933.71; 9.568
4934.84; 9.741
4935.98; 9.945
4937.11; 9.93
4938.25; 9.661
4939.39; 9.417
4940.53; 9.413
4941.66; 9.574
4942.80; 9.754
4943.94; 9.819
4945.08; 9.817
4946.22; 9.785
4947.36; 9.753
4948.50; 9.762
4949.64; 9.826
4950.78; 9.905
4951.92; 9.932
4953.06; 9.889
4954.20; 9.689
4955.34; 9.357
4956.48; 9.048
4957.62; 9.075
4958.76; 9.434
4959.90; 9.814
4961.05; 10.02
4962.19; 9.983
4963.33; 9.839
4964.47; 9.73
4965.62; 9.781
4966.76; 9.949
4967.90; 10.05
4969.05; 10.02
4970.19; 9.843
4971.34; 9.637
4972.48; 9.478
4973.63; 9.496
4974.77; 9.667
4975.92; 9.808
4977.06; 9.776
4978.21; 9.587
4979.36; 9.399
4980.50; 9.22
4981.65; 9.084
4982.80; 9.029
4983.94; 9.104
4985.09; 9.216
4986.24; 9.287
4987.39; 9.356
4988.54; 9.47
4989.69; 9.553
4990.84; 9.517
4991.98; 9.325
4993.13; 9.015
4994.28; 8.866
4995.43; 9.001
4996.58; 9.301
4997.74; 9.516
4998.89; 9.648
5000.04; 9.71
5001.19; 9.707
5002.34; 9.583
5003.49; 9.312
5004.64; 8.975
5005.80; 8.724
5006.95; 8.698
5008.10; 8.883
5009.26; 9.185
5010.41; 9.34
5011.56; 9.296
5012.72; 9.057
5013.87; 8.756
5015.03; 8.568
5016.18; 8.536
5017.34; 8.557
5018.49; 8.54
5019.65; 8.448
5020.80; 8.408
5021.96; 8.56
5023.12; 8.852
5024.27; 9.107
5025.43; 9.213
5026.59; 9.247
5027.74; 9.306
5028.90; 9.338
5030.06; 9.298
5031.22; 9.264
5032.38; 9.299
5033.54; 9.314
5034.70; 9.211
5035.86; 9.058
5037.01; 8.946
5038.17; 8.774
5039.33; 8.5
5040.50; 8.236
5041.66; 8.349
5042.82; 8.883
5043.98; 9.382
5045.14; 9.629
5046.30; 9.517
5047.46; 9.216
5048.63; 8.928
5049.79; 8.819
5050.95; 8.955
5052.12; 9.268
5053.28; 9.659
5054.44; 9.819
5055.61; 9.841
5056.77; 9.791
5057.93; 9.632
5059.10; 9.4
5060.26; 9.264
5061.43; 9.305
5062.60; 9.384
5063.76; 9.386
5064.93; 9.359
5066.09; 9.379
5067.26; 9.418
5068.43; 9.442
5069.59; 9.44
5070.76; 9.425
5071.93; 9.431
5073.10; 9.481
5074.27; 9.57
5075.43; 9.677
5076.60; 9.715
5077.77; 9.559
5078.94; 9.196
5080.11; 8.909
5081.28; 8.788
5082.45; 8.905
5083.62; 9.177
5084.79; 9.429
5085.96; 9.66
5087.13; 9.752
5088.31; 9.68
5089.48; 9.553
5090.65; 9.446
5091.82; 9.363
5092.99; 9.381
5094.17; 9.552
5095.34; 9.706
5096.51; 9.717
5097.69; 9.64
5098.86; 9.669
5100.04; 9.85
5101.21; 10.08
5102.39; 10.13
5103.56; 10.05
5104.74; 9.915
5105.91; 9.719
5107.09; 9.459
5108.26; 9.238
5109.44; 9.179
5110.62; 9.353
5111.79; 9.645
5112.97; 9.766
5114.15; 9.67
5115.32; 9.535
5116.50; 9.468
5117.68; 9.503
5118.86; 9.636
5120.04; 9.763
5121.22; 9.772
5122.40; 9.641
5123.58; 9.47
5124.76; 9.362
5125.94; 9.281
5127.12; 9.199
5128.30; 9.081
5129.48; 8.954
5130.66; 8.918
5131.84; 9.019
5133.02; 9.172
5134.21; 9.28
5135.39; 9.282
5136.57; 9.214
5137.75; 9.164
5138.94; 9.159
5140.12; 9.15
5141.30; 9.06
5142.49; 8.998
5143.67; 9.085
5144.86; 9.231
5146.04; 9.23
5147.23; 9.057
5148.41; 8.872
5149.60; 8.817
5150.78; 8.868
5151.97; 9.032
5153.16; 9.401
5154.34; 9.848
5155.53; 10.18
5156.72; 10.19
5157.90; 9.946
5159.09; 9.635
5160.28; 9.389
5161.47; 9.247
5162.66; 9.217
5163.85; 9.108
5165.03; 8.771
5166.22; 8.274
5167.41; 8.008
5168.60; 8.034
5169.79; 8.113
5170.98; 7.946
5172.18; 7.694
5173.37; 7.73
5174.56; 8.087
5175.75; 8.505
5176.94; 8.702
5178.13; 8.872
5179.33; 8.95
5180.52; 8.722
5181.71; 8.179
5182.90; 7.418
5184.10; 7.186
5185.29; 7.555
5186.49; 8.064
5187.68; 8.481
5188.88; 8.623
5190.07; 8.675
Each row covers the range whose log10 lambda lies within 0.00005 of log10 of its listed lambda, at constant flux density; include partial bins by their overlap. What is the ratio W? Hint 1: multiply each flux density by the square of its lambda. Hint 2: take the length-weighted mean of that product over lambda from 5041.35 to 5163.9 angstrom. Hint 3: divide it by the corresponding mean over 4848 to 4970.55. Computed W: 1.1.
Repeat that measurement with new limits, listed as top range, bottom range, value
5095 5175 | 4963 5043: 1.06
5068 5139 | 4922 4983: 1.04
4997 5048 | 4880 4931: 1.00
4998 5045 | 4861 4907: 1.04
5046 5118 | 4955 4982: 1.03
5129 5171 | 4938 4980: 1.01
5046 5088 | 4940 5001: 1.02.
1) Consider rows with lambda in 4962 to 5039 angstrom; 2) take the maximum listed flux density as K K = 10.05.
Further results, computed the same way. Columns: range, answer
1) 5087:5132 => 10.13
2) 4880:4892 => 9.705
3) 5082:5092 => 9.752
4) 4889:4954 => 10.24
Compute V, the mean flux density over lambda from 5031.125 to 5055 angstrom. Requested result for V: 9.09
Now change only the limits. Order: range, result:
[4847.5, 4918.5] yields 9.21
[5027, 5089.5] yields 9.29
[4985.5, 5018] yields 9.17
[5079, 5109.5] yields 9.54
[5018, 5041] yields 8.95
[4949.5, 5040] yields 9.3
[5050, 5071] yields 9.44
